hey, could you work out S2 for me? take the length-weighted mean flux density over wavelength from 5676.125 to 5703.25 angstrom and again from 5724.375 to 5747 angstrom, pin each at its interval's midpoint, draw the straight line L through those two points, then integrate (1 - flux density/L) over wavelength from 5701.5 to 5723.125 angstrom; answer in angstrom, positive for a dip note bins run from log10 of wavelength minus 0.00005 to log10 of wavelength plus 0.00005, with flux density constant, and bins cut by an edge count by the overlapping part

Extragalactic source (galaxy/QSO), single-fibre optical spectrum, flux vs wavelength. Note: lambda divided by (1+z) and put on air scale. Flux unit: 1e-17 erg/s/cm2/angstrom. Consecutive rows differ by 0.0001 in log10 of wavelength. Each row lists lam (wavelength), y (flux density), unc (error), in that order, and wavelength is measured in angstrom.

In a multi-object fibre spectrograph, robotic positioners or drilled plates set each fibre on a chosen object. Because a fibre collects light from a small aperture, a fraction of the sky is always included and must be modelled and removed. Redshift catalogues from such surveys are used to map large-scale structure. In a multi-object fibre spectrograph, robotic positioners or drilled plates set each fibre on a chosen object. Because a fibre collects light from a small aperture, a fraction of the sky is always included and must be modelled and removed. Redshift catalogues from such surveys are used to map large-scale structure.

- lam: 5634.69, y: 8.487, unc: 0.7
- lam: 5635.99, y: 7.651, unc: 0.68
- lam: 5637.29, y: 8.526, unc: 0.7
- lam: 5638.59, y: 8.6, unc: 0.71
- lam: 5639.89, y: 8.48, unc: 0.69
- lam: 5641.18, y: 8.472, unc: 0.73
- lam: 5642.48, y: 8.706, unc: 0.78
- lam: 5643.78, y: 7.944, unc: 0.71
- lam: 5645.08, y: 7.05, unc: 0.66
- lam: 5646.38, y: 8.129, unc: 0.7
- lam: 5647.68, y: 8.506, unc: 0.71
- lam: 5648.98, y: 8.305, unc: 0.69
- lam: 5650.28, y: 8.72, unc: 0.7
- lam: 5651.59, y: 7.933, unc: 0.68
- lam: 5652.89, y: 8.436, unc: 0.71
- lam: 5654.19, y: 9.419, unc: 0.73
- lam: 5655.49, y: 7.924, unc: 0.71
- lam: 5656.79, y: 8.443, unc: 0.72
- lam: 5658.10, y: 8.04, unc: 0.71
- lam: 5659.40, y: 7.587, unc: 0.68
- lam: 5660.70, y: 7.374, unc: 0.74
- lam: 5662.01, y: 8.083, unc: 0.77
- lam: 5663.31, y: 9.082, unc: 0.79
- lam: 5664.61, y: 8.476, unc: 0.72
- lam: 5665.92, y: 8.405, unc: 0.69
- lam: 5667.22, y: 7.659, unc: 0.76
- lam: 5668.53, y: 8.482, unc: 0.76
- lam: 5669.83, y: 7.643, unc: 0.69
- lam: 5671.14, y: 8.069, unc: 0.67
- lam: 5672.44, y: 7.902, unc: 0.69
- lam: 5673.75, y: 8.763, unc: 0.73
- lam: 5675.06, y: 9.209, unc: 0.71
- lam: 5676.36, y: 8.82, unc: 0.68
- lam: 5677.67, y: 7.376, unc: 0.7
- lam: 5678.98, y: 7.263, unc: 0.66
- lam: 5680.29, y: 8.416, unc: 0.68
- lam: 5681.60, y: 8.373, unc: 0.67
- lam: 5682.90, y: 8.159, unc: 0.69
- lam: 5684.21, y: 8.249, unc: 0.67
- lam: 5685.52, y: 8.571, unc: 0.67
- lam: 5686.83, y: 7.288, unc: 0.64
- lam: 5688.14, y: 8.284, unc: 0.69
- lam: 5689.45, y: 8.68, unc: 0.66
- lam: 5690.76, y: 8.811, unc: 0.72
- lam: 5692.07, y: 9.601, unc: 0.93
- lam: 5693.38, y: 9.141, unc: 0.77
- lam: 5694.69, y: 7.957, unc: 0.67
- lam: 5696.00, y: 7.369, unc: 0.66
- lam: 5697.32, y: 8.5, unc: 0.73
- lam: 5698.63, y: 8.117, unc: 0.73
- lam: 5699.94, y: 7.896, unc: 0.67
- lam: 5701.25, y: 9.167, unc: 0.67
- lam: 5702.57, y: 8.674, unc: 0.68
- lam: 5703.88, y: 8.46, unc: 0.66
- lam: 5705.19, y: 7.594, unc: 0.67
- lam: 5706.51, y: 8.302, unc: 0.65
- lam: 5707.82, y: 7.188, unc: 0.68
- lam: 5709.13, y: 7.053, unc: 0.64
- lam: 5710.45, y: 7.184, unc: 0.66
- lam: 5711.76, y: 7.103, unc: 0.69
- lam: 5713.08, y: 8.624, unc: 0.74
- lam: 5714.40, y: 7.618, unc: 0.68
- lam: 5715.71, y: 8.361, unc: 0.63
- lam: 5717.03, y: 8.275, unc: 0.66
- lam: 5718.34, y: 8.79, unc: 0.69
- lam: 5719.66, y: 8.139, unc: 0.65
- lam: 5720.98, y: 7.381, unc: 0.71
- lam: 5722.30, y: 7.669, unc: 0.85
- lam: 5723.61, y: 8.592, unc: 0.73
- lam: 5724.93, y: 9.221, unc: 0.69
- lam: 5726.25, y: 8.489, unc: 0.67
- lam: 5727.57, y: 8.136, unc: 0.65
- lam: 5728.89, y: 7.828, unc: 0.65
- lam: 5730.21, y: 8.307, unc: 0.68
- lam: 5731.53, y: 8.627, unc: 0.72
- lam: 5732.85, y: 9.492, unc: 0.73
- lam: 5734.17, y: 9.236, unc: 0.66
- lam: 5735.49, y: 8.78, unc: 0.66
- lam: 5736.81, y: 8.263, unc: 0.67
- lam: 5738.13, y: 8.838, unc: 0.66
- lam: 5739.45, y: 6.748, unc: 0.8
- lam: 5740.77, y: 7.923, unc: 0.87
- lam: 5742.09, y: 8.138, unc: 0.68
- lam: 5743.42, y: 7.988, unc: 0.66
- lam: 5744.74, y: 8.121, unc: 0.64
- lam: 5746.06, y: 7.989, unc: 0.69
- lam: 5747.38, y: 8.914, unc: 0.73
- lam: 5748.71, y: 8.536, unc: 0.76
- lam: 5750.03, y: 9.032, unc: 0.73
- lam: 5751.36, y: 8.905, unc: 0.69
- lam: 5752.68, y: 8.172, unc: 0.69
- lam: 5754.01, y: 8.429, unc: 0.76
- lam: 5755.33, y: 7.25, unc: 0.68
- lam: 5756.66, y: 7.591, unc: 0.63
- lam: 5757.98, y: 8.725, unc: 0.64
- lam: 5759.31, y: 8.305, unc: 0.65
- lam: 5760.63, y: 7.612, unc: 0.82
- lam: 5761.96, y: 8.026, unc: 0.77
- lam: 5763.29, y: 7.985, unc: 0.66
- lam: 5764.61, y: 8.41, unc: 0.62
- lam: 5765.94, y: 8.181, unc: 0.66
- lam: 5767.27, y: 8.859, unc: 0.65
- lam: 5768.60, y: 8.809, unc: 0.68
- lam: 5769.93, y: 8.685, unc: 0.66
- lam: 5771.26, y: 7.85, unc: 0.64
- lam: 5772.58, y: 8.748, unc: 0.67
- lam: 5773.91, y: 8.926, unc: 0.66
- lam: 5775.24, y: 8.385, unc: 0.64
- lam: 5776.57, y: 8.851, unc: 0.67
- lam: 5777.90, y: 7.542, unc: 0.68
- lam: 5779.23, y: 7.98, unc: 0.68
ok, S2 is 1.05 angstrom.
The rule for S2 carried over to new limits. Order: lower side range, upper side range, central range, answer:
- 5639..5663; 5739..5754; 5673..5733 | 0.0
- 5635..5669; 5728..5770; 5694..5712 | 0.8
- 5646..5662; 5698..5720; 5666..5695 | -0.6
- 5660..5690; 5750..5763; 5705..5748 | 0.1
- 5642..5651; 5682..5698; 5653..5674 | 0.1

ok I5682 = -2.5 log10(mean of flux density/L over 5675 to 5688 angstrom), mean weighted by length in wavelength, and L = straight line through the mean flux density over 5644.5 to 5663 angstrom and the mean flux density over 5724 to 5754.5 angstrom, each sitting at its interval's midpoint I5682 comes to 0.016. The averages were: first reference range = 8.16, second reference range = 8.44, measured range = 8.13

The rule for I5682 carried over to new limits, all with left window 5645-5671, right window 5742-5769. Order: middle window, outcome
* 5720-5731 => 0.007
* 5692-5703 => -0.025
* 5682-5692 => -0.019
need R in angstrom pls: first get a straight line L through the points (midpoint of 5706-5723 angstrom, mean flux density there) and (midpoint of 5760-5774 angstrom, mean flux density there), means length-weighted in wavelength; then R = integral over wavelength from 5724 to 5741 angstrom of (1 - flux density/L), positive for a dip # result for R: -1.0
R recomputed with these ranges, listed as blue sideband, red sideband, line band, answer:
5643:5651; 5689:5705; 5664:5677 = -0.1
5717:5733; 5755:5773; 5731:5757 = -0.2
